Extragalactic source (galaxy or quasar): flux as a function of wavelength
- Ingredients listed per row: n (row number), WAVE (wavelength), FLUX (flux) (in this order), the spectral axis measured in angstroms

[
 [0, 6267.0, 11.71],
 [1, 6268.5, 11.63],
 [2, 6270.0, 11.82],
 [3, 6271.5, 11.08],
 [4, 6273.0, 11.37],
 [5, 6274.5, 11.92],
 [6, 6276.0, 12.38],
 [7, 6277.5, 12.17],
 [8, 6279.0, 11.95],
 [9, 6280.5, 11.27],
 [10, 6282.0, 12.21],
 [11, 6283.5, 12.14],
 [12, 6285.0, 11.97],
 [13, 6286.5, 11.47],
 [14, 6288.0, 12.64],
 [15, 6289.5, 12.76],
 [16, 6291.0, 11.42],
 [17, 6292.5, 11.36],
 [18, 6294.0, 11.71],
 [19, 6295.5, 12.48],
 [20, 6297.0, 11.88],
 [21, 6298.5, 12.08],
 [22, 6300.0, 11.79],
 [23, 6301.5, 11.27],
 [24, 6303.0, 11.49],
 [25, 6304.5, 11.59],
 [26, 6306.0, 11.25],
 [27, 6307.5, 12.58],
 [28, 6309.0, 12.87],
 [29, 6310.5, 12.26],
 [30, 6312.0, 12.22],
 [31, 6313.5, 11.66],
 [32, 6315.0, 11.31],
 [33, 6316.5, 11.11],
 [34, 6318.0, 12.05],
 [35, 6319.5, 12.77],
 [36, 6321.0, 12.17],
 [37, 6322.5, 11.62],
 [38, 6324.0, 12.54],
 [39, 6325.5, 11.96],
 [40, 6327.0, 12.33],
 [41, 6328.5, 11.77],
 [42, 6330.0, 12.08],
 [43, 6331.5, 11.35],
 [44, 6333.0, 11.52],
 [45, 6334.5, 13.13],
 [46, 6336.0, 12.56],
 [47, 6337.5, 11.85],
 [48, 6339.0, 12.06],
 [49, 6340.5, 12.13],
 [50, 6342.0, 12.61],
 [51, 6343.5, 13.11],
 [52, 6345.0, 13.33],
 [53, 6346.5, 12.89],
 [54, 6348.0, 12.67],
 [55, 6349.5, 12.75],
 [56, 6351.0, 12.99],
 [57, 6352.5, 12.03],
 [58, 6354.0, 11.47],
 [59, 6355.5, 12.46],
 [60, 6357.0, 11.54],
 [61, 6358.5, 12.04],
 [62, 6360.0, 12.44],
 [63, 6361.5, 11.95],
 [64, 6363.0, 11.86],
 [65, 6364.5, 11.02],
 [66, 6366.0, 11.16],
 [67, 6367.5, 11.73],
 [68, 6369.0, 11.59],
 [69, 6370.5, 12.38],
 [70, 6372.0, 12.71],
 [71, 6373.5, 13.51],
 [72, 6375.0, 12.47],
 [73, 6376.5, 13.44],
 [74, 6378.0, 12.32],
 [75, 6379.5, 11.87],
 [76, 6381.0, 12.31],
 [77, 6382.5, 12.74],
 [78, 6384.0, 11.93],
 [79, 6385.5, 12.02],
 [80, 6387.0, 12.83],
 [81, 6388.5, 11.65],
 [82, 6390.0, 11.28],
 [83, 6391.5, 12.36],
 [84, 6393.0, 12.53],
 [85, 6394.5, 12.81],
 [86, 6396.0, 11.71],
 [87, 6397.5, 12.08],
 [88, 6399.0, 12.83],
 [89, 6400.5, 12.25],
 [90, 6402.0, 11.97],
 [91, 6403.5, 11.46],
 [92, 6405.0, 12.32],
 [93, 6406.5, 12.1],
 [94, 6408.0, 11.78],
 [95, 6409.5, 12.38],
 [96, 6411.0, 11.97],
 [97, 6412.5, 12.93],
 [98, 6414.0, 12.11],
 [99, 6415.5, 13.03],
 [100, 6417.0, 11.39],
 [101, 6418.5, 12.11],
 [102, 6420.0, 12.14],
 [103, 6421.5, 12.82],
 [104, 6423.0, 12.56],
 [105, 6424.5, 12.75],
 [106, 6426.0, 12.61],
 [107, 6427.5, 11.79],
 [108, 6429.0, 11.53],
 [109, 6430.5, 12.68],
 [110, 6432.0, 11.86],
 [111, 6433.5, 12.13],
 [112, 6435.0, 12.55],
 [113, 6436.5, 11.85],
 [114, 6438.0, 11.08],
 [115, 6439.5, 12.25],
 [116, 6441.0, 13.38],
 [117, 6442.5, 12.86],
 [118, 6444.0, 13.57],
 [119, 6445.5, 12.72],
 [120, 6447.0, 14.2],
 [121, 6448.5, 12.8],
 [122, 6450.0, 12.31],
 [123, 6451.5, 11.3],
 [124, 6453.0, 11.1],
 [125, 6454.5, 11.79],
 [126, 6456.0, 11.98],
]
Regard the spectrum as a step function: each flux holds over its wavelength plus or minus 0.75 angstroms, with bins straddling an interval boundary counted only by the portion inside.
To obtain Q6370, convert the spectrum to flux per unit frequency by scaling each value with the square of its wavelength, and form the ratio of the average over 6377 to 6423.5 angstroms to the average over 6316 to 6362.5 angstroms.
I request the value 1.02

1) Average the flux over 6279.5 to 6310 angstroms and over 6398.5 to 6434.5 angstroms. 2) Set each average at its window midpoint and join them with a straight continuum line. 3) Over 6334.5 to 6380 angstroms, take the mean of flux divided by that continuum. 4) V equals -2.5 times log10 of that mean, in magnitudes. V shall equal -0.02 mag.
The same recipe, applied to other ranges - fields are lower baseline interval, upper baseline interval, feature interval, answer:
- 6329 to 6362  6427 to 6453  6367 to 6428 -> 0.005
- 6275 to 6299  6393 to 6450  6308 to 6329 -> 0.002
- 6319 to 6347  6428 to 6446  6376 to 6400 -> 0.004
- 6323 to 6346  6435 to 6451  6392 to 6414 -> 0.027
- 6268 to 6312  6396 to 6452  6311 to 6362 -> -0.013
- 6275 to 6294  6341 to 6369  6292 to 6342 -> 0.009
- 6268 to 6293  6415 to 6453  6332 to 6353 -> -0.041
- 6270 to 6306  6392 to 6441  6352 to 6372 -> 0.018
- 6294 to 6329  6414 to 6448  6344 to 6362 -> -0.024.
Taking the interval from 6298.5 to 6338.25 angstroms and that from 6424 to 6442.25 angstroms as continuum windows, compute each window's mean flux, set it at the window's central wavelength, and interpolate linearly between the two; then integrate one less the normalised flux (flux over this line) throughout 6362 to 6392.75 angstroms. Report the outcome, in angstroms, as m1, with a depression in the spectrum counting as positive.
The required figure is -0.2 angstroms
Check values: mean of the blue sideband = 12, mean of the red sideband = 12.2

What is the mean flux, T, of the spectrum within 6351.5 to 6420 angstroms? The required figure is 12.2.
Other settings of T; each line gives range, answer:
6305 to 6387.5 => 12.2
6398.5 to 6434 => 12.2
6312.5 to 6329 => 11.9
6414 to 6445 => 12.3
